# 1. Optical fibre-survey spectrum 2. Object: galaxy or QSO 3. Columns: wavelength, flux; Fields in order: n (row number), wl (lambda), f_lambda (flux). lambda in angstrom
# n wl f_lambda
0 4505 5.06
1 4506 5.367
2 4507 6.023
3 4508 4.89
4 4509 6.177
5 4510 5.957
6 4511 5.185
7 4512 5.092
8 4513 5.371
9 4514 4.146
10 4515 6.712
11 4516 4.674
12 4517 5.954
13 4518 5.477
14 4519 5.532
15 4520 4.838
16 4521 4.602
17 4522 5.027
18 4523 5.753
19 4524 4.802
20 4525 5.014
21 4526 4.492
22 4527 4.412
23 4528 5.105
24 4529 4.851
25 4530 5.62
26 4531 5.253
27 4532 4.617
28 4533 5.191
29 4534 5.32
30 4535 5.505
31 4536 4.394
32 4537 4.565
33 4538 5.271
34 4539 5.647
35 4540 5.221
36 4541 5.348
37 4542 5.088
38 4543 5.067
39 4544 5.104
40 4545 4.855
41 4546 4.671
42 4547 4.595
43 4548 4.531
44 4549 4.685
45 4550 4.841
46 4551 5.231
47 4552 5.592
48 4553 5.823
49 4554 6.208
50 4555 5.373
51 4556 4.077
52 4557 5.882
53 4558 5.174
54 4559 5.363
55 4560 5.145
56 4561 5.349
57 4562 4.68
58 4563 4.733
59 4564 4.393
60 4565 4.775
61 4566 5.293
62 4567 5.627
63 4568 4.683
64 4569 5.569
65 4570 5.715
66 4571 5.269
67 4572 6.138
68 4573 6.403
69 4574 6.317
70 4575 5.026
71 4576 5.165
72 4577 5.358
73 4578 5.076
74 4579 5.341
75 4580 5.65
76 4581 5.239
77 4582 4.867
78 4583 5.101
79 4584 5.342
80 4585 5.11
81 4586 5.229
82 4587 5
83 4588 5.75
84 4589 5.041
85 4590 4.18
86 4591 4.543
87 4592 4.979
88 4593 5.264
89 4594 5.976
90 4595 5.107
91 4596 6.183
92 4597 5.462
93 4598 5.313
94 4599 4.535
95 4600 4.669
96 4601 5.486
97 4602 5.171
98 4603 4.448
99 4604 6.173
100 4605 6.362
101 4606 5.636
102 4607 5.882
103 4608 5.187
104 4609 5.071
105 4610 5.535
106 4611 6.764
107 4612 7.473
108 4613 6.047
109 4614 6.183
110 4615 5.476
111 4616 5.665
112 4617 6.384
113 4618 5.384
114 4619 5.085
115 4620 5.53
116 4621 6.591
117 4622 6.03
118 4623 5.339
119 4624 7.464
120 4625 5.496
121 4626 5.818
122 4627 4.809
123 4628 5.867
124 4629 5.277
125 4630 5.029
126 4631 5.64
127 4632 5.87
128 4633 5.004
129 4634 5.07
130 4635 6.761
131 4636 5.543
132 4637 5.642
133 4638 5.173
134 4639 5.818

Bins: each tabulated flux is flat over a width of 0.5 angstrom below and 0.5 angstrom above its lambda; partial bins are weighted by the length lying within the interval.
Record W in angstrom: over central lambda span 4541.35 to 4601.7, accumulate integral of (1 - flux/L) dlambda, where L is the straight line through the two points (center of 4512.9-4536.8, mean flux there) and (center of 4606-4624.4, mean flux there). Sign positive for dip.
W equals 3.5 angstrom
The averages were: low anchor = 5.1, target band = 5.2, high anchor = 5.93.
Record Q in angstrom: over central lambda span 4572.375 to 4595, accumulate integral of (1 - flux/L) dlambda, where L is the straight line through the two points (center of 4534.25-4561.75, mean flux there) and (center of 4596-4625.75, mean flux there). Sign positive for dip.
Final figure 0.8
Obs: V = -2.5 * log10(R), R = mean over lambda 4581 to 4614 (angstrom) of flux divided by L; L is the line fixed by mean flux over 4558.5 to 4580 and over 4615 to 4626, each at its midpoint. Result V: 0.04 mag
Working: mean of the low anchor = 5.31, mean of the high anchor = 5.87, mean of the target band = 5.41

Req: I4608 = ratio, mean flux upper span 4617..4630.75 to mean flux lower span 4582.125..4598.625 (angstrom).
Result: 1.1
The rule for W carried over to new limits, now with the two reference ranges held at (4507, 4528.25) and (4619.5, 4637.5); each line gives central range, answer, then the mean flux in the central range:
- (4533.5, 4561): 1.1 angstrom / 5.14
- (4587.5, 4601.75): 1.0 angstrom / 5.18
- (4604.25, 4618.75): -0.7 angstrom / 5.92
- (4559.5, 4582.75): 0.7 angstrom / 5.29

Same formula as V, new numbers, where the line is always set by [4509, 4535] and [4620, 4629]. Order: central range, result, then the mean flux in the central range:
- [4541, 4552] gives 0.09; 4.92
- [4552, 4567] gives 0.05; 5.19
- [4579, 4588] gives 0.07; 5.23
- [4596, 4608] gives 0.06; 5.4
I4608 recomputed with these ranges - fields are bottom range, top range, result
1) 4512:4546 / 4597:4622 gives 1.11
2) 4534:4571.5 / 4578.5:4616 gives 1.06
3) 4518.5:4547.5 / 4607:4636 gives 1.15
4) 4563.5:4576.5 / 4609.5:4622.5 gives 1.11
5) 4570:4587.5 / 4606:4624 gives 1.09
